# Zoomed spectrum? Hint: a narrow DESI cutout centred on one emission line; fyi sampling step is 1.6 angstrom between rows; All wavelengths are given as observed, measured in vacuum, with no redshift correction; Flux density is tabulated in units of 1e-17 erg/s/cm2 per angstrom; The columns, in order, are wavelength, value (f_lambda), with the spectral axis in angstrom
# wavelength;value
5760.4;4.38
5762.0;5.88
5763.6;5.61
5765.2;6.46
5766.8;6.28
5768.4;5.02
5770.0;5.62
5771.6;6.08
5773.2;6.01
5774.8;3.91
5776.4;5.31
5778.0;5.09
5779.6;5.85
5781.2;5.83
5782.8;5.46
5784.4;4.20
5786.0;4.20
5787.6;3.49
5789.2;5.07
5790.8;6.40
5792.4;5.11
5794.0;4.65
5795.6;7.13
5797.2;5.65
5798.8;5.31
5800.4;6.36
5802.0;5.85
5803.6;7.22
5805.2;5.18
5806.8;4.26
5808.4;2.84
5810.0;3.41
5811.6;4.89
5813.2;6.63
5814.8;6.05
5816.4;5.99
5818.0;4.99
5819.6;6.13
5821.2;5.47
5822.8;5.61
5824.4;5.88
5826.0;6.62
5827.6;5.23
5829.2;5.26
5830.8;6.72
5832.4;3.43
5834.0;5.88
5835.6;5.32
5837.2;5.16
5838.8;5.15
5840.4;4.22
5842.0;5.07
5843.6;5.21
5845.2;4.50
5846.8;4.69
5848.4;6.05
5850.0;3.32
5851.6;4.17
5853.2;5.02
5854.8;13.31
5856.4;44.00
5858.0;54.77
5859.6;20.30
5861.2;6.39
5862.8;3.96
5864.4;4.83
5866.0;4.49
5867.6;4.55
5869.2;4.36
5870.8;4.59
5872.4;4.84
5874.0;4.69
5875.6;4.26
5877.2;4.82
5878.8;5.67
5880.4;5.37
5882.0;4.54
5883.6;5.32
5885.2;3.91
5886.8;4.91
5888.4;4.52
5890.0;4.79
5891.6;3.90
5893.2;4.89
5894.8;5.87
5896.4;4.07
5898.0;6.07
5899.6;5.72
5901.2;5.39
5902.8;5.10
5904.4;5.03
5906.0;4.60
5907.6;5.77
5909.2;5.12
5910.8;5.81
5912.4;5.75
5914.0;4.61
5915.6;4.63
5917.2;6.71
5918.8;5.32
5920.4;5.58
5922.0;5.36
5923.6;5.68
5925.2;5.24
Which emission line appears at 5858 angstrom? Hbeta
